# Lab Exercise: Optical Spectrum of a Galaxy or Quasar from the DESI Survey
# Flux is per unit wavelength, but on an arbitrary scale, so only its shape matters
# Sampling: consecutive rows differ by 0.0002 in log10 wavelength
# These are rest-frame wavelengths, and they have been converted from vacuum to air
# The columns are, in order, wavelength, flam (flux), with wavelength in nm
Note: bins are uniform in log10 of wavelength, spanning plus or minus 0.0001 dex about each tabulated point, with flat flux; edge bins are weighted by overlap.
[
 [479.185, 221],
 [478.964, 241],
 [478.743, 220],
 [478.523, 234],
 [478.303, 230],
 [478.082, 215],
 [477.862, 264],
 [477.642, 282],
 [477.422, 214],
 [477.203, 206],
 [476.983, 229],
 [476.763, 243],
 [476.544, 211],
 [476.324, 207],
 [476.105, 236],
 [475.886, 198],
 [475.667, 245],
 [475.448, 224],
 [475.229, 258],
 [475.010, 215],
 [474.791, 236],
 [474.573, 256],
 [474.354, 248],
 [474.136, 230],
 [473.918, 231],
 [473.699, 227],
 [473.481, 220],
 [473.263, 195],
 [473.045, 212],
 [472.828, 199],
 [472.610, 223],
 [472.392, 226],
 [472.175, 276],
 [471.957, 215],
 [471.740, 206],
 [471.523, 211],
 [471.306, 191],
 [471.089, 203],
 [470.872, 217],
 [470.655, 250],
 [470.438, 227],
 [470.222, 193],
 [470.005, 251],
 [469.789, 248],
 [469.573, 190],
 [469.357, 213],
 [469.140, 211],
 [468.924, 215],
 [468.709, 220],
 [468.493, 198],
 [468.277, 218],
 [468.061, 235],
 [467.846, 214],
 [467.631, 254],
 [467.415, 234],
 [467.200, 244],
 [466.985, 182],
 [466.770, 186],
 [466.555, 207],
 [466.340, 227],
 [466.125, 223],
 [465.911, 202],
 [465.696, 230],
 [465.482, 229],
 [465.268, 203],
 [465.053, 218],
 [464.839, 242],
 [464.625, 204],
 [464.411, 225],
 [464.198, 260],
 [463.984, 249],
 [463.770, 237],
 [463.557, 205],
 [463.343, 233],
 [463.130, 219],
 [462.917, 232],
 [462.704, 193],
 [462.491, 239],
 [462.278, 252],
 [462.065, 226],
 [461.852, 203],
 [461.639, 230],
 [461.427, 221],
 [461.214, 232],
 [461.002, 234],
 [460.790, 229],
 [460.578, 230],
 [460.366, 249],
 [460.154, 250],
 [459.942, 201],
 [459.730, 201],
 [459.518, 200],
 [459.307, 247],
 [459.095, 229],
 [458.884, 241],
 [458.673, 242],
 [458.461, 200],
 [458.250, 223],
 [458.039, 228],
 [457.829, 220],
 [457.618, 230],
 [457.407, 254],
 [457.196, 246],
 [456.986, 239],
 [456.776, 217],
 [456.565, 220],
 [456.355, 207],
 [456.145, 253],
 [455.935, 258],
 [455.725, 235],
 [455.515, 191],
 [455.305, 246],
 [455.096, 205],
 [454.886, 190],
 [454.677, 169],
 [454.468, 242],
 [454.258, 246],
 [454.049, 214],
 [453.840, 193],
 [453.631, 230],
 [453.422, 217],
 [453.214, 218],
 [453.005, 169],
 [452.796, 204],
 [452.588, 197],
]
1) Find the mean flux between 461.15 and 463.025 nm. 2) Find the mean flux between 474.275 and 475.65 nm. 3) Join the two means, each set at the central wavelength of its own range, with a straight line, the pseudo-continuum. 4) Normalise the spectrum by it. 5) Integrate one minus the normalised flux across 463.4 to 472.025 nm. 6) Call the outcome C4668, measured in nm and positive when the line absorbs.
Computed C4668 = 0.43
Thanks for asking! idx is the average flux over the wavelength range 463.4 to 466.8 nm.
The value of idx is 223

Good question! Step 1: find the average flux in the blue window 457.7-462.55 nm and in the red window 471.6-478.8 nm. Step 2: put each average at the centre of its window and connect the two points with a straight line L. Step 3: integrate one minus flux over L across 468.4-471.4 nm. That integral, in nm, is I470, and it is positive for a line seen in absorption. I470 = 0.15 nm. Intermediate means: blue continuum 227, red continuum 228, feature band 216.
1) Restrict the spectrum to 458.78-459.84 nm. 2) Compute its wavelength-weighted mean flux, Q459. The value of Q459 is 223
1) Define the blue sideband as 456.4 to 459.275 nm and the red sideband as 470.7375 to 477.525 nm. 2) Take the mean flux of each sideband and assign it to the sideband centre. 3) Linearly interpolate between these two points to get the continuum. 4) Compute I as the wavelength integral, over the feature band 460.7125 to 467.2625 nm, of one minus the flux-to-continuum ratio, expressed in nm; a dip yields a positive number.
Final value 0.13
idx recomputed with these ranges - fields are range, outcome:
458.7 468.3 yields 225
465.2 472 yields 217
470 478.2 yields 226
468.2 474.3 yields 219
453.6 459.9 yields 224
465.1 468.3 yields 219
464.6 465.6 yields 221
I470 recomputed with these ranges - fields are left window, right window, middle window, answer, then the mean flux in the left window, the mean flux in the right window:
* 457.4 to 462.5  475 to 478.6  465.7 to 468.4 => 0.11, 228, 230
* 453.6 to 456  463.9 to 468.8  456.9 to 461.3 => -0.22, 217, 222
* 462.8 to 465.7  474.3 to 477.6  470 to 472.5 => 0.08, 227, 229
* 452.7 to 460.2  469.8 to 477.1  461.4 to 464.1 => -0.05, 221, 225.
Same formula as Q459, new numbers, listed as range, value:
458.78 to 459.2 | 235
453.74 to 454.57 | 224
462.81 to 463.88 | 225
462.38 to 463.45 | 223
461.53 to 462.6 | 230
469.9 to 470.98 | 227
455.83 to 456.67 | 235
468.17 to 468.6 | 208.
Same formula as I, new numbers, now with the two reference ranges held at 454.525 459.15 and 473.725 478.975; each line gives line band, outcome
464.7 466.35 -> 0.05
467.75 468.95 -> 0.06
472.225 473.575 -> 0.09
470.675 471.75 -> 0.10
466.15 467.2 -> 0.10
